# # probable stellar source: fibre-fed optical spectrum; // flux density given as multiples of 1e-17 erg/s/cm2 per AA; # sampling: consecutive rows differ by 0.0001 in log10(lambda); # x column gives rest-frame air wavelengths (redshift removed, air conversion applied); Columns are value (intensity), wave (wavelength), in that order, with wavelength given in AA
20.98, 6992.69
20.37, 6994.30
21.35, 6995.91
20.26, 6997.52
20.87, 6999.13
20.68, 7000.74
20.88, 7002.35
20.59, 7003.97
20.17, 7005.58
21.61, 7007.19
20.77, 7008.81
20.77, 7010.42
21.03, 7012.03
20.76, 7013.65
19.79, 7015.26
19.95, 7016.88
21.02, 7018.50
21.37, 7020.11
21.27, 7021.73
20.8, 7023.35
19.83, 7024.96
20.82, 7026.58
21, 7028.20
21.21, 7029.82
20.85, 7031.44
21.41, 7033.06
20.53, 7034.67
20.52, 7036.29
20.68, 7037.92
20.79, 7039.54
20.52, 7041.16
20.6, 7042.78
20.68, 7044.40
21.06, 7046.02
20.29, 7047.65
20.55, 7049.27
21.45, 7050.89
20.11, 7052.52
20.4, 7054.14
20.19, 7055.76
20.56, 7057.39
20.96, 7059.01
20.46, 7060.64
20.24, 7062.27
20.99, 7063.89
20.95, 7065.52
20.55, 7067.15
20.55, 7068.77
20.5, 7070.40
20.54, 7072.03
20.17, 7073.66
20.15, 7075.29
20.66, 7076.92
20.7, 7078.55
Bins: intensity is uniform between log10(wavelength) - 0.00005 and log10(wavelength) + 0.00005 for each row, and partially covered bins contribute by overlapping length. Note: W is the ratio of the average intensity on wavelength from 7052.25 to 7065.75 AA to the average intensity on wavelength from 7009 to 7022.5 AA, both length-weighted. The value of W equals 1.0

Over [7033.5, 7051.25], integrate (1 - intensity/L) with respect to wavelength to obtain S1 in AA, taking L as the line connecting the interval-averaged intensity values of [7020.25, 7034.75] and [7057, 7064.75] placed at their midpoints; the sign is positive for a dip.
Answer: 0.1 AA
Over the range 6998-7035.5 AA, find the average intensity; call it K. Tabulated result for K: 20.8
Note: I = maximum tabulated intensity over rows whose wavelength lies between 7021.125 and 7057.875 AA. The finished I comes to 21.45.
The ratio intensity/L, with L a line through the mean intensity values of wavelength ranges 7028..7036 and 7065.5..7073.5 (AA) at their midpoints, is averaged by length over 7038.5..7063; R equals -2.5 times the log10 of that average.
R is 0.01 mag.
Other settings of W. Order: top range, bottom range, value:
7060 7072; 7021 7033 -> 0.99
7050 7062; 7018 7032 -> 0.98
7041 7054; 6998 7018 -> 1.00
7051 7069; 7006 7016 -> 0.99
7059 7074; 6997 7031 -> 0.99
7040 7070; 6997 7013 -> 0.99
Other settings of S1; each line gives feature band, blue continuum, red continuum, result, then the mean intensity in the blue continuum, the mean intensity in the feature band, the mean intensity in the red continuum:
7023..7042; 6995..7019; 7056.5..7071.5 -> -0.1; 20.7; 20.7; 20.6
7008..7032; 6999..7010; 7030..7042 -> 0.0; 20.8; 20.7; 20.8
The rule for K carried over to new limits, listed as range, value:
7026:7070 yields 20.7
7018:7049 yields 20.8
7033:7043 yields 20.7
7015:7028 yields 20.7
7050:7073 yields 20.6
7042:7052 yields 20.7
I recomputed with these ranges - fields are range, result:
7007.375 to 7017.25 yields 21.03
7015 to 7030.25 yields 21.37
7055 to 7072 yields 20.99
